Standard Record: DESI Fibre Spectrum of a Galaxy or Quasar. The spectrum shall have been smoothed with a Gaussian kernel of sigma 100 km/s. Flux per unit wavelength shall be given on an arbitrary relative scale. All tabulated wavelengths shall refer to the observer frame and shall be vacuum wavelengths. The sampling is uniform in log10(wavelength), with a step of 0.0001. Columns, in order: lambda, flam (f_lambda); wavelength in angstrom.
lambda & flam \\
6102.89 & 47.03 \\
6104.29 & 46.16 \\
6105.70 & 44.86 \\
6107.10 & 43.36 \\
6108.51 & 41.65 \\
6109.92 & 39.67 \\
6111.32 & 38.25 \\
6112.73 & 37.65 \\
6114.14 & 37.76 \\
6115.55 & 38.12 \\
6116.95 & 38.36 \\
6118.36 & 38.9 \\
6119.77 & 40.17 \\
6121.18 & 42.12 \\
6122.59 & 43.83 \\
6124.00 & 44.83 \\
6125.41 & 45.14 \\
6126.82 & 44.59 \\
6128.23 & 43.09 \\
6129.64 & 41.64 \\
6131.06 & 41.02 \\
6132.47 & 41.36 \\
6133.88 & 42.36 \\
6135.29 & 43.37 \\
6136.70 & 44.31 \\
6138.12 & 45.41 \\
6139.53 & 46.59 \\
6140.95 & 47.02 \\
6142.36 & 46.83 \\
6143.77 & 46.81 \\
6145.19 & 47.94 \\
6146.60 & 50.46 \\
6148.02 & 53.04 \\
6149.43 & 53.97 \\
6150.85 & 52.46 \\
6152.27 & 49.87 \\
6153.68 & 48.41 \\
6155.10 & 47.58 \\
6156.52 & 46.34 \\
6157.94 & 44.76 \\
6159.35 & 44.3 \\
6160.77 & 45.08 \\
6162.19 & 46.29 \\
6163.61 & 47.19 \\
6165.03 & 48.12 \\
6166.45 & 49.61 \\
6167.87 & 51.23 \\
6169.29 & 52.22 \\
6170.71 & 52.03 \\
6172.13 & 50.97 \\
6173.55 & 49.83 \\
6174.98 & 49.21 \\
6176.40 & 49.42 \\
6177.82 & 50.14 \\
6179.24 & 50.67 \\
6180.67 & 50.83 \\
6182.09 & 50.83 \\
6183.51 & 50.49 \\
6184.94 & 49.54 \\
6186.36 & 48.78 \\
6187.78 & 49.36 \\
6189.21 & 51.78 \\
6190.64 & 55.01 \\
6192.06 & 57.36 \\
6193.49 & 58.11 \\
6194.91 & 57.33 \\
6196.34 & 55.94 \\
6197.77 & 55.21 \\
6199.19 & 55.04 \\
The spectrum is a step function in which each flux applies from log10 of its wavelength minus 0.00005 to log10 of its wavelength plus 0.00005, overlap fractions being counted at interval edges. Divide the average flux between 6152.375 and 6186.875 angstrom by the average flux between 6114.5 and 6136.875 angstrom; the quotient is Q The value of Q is 1.17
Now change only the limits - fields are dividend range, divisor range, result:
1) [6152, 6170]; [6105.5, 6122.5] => 1.19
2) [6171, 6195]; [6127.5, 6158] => 1.11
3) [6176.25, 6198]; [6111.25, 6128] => 1.28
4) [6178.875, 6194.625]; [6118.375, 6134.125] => 1.23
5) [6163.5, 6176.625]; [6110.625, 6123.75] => 1.26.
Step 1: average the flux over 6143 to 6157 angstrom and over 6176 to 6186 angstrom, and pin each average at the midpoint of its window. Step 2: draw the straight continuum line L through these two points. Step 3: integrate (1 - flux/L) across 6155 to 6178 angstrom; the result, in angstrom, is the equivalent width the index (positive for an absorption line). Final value 0.7 angstrom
